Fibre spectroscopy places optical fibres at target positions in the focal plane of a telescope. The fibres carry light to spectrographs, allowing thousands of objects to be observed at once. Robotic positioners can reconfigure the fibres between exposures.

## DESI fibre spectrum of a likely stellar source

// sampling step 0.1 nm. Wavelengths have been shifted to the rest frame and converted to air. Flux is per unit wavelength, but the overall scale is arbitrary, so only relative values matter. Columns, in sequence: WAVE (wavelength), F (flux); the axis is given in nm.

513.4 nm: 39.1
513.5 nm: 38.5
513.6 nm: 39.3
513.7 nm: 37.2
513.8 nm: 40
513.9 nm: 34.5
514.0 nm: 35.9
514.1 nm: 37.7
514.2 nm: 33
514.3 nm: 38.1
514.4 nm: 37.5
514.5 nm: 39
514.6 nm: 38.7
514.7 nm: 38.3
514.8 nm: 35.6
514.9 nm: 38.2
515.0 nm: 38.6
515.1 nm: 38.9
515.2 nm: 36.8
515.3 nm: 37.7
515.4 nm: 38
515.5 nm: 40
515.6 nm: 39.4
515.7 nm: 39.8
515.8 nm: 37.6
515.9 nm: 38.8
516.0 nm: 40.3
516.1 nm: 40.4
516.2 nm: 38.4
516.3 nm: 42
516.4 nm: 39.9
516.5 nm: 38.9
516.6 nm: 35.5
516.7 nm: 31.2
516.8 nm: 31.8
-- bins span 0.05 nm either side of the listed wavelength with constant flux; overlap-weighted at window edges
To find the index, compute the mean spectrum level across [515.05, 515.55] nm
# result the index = 38.3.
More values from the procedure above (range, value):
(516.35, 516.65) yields 38.1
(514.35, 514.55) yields 38.2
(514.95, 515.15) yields 38.8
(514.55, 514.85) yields 37.5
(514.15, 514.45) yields 36.2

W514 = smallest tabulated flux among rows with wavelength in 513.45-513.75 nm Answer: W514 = 37.2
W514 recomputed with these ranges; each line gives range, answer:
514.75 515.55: 35.6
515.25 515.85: 37.6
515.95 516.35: 38.4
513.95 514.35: 33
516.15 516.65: 35.5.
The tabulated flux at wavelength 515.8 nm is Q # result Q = 37.6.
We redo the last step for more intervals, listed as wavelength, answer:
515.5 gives 40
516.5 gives 38.9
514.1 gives 37.7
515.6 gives 39.4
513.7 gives 37.2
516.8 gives 31.8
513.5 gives 38.5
